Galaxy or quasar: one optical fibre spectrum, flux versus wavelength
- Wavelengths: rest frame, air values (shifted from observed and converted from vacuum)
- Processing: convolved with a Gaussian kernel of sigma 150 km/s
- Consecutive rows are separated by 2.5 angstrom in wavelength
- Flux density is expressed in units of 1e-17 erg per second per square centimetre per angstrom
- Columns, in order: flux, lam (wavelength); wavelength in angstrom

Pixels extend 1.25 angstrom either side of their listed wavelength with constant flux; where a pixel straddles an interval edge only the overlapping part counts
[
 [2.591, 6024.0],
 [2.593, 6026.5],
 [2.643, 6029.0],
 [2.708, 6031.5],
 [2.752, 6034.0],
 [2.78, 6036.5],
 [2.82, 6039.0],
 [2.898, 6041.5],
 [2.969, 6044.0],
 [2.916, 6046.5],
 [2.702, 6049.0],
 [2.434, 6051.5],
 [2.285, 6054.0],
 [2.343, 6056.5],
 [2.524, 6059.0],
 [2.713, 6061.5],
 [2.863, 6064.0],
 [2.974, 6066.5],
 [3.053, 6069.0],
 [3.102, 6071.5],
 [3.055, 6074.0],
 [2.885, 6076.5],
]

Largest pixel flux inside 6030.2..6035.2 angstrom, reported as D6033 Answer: 2.752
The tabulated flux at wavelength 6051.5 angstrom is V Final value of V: 2.434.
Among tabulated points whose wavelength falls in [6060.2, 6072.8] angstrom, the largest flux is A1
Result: 3.102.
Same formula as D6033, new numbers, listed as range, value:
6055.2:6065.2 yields 2.863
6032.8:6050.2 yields 2.969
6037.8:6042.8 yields 2.898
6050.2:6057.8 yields 2.434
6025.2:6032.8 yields 2.708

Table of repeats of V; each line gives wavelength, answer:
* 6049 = 2.702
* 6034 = 2.752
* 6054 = 2.285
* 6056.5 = 2.343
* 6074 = 3.055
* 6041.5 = 2.898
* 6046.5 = 2.916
